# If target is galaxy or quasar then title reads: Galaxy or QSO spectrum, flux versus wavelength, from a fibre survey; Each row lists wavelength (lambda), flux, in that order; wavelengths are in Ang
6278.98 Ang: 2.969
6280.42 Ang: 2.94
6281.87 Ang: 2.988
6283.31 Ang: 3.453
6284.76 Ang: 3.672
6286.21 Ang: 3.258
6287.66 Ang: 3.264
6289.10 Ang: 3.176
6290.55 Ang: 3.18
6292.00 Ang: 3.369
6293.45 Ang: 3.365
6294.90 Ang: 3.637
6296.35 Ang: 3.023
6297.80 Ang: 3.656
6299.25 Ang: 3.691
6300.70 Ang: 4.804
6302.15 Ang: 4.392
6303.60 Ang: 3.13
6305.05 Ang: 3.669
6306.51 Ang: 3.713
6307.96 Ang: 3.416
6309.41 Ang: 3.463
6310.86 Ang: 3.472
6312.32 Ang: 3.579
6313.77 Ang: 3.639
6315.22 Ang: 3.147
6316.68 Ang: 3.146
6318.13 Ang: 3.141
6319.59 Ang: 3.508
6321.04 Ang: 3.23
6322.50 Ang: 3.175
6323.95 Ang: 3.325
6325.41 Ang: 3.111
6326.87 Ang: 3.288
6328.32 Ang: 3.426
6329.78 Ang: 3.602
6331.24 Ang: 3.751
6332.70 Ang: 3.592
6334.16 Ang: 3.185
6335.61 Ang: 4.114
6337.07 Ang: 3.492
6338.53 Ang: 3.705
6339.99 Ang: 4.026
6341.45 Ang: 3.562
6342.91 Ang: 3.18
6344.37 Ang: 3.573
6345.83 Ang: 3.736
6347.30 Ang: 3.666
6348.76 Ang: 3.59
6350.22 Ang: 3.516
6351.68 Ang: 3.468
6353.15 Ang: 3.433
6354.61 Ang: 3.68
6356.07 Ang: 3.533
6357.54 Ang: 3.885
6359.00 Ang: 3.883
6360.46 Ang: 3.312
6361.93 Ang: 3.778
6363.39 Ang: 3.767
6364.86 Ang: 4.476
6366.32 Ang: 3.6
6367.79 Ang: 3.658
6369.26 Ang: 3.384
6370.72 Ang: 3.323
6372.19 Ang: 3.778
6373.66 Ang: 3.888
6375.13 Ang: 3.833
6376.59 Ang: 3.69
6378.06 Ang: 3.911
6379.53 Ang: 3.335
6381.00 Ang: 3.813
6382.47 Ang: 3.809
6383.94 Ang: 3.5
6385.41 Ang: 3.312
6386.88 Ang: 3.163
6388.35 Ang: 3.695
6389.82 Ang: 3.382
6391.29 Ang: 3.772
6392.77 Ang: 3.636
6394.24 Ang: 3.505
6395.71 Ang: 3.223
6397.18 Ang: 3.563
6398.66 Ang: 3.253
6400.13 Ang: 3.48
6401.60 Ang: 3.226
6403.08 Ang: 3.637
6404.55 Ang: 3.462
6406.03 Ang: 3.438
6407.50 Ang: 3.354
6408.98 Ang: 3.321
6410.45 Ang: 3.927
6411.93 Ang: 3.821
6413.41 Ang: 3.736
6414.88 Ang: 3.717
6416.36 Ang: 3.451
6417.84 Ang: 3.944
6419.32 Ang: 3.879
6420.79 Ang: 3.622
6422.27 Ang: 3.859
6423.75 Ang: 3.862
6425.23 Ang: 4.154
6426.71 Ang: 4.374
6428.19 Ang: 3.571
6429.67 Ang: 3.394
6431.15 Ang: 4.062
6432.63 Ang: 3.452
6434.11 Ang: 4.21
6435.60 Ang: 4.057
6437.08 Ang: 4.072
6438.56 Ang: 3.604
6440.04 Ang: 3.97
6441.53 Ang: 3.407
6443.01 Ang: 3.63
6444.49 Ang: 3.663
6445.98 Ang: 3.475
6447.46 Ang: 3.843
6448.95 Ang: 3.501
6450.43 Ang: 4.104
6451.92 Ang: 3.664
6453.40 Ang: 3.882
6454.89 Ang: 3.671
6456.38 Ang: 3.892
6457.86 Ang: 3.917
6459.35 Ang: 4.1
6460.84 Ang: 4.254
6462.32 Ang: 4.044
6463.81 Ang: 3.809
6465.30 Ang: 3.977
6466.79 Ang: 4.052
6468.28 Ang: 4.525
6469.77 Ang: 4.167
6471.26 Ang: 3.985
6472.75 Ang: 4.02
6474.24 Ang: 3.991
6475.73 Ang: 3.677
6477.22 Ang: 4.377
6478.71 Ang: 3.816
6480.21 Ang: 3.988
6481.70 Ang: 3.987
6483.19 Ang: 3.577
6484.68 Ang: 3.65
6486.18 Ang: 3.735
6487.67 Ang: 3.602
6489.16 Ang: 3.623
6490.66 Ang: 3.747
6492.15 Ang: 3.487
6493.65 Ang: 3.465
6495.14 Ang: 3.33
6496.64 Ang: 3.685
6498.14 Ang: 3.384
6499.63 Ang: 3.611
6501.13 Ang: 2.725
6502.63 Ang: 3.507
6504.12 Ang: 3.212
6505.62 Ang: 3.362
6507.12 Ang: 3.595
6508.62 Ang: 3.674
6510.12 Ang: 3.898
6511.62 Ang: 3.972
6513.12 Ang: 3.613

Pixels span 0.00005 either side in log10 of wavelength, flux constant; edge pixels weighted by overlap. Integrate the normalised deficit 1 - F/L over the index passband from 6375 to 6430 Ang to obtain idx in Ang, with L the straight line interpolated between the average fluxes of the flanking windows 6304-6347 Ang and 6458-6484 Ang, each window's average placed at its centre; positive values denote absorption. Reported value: 2.1 Ang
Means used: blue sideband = 3.48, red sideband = 4.02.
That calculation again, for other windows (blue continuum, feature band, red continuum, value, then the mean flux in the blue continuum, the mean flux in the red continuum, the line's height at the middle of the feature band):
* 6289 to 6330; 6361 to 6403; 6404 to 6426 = 0.4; 3.47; 3.71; 3.63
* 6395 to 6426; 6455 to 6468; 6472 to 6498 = -1.1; 3.62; 3.74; 3.7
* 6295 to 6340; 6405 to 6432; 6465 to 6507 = -0.8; 3.53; 3.72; 3.64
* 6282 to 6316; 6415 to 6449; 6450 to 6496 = 0.0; 3.52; 3.87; 3.79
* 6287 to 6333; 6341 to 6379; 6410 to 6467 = -0.5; 3.47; 3.83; 3.61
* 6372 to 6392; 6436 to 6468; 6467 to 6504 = -1.3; 3.63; 3.73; 3.7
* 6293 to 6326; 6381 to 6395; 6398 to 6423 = 0.1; 3.5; 3.6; 3.58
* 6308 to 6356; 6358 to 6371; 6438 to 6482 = -0.4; 3.49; 3.9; 3.59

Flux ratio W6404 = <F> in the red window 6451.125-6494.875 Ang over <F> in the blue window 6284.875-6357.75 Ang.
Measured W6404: 1.10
